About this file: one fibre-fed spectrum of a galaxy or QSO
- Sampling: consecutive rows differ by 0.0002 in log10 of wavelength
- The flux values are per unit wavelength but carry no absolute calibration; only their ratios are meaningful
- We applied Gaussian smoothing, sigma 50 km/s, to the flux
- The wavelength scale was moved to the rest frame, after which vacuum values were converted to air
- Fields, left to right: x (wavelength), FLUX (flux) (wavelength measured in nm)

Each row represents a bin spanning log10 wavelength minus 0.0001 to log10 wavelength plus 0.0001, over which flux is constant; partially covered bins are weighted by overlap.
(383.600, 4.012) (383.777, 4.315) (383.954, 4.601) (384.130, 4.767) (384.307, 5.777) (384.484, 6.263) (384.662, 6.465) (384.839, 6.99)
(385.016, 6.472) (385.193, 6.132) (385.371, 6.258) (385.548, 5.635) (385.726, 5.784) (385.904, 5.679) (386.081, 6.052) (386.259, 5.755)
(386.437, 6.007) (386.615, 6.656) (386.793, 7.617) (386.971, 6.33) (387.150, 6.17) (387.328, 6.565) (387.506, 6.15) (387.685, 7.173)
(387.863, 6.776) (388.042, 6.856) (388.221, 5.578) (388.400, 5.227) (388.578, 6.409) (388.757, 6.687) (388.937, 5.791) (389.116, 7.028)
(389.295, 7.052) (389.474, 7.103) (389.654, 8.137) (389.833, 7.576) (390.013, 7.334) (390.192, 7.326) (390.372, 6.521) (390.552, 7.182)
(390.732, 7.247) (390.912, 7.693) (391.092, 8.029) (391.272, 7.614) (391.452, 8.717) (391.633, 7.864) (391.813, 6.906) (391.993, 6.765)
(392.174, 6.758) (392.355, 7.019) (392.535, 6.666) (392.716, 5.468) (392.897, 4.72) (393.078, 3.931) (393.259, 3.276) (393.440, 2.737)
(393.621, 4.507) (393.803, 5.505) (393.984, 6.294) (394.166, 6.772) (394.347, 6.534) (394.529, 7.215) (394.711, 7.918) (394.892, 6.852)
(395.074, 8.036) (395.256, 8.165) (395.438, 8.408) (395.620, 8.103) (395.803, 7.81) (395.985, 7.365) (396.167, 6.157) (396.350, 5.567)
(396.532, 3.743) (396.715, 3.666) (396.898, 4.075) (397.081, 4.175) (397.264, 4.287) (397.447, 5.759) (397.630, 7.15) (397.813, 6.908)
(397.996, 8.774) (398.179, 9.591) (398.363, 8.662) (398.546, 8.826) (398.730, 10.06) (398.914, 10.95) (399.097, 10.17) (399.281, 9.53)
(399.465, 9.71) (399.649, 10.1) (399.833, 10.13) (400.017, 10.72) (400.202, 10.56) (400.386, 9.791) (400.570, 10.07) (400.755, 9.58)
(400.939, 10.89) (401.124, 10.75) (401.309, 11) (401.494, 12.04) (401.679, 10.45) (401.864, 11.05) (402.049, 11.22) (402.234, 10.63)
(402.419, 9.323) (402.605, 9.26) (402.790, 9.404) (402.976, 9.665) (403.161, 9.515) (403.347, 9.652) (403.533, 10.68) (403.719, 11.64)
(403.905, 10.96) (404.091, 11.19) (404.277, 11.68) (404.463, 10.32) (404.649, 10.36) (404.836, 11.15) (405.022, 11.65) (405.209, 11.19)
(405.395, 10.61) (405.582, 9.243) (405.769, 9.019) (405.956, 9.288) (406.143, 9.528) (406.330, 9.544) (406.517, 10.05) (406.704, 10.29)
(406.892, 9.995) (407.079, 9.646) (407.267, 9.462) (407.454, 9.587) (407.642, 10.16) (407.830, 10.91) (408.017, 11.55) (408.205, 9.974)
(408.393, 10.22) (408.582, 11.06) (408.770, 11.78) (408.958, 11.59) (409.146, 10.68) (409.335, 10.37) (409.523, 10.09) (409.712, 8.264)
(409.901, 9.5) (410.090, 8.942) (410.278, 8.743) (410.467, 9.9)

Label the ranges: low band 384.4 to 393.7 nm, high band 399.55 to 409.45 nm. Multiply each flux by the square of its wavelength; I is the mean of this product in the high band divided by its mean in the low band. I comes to 1.75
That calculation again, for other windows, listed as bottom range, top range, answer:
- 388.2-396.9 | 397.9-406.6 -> 1.64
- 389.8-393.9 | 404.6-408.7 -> 1.72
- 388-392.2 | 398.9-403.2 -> 1.54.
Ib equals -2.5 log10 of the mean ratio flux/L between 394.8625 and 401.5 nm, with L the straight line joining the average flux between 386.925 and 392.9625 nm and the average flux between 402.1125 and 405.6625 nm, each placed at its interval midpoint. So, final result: 0.09 mag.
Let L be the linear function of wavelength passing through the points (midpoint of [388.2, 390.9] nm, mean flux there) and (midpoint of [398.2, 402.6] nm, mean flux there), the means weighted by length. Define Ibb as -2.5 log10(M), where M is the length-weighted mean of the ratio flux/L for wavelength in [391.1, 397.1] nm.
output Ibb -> 0.29 mag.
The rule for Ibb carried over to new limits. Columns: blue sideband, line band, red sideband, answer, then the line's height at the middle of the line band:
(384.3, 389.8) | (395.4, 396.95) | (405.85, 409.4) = 0.316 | 8.14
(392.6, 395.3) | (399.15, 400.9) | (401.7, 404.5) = -0.136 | 8.88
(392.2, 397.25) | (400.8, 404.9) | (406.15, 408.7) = -0.219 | 8.65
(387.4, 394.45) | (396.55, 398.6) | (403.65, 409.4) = 0.274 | 8.18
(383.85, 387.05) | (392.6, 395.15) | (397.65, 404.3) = 0.407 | 8.25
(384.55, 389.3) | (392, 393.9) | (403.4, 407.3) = 0.429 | 7.65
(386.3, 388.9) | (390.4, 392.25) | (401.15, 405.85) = -0.011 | 7.38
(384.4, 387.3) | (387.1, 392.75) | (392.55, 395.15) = -0.161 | 5.99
